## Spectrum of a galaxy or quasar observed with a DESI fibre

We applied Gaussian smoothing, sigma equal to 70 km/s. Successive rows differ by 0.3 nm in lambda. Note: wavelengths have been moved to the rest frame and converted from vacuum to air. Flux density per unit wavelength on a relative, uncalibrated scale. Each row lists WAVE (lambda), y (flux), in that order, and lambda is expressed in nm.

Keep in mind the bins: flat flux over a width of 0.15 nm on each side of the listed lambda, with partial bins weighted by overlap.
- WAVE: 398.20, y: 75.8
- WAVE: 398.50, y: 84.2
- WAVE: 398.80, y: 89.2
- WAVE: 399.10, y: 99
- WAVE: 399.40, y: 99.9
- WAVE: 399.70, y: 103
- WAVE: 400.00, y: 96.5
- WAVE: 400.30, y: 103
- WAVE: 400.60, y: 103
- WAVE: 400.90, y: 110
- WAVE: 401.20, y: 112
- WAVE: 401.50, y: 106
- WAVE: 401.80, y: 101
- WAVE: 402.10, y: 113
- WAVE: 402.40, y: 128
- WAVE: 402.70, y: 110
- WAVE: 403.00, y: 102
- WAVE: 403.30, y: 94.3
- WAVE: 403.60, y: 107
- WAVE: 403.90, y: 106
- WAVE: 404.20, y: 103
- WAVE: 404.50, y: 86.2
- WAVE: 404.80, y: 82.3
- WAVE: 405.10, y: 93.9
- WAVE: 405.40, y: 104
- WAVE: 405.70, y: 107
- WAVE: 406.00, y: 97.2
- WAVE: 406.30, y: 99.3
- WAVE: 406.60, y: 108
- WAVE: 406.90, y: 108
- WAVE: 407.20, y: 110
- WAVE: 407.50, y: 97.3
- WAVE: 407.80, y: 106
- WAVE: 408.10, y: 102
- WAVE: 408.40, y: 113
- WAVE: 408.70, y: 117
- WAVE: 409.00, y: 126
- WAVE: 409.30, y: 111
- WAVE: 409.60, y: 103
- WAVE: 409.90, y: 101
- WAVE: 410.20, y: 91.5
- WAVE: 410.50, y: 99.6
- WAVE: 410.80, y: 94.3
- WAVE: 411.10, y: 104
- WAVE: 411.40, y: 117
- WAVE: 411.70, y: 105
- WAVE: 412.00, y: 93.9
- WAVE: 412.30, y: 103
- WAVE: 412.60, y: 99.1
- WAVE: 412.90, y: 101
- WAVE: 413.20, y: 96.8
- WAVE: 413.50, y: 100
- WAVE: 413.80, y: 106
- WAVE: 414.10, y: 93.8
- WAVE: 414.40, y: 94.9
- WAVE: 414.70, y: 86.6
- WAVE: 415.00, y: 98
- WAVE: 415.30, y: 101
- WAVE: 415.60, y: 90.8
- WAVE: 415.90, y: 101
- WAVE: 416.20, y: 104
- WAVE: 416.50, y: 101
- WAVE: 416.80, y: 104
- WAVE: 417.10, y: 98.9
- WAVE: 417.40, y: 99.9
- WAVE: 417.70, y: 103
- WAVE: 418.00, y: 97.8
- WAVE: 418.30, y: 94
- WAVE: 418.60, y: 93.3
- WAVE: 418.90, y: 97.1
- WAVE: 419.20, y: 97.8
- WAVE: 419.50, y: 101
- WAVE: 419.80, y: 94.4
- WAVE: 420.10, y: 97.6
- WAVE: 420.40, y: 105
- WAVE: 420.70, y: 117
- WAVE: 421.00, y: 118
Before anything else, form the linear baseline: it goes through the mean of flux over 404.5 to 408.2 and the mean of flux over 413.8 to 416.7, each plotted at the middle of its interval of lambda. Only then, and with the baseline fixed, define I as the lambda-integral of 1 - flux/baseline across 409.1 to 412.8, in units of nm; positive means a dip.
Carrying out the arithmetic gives -0.12 nm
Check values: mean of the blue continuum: 101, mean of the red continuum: 97.4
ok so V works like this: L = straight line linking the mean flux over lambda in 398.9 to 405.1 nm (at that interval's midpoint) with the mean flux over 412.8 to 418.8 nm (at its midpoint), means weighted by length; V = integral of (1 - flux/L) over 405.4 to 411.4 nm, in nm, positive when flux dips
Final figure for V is -0.27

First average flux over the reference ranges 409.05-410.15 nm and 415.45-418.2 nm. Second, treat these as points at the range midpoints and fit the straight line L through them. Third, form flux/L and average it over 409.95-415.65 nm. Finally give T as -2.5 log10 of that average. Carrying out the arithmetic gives 0.05 mag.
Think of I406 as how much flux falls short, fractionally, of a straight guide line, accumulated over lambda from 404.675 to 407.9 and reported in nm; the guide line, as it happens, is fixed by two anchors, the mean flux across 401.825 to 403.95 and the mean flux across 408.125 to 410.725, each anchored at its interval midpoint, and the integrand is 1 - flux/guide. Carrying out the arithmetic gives 0.19 nm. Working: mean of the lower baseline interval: 108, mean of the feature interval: 101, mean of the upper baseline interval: 107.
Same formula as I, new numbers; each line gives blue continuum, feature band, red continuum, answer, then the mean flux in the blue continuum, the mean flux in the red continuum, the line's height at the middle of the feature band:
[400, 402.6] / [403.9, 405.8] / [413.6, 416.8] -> 0.17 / 109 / 98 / 106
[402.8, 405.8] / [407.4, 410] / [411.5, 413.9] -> -0.24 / 98.6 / 101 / 99.8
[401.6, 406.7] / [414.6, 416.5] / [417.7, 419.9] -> 0.01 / 102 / 97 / 98.2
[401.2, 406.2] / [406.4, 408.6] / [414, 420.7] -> -0.10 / 103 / 98.4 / 102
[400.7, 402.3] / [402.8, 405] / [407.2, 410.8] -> 0.21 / 109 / 106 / 108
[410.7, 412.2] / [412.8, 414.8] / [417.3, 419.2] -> 0.08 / 103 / 97.5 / 101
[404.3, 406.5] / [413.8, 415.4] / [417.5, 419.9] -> 0.02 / 96.1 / 97.4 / 97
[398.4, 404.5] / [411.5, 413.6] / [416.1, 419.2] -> 0.00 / 103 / 99.2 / 100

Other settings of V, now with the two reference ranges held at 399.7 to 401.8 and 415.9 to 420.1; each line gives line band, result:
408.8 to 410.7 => -0.07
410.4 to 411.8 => -0.04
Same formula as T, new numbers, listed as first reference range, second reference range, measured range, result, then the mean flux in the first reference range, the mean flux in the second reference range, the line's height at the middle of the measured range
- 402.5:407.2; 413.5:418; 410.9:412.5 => -0.047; 101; 98.8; 99.7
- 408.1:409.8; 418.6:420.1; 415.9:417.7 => -0.008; 113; 97.2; 101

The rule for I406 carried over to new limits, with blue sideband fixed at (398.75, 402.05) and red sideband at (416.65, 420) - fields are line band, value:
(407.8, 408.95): -0.12 nm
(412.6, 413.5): 0.00 nm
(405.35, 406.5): -0.01 nm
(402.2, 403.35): -0.09 nm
